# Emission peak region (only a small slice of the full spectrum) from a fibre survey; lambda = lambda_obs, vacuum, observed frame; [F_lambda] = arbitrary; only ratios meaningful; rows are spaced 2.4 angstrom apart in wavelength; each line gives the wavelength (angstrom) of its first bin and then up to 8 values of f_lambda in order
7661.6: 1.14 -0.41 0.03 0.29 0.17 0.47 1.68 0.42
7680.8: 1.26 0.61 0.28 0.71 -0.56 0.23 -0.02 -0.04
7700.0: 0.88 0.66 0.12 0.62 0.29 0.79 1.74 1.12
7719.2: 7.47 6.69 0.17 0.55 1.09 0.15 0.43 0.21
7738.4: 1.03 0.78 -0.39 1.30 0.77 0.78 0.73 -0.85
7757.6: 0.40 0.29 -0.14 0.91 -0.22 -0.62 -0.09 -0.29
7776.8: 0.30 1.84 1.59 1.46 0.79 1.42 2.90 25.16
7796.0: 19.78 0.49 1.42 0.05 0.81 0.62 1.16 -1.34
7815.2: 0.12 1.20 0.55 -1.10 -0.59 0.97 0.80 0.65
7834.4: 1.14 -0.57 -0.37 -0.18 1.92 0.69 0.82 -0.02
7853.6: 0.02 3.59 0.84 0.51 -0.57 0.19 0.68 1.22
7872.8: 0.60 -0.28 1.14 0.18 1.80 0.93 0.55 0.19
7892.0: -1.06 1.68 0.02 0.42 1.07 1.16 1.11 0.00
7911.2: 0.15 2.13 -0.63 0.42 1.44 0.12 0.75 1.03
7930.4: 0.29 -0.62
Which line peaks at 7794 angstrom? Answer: [O III] 5007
